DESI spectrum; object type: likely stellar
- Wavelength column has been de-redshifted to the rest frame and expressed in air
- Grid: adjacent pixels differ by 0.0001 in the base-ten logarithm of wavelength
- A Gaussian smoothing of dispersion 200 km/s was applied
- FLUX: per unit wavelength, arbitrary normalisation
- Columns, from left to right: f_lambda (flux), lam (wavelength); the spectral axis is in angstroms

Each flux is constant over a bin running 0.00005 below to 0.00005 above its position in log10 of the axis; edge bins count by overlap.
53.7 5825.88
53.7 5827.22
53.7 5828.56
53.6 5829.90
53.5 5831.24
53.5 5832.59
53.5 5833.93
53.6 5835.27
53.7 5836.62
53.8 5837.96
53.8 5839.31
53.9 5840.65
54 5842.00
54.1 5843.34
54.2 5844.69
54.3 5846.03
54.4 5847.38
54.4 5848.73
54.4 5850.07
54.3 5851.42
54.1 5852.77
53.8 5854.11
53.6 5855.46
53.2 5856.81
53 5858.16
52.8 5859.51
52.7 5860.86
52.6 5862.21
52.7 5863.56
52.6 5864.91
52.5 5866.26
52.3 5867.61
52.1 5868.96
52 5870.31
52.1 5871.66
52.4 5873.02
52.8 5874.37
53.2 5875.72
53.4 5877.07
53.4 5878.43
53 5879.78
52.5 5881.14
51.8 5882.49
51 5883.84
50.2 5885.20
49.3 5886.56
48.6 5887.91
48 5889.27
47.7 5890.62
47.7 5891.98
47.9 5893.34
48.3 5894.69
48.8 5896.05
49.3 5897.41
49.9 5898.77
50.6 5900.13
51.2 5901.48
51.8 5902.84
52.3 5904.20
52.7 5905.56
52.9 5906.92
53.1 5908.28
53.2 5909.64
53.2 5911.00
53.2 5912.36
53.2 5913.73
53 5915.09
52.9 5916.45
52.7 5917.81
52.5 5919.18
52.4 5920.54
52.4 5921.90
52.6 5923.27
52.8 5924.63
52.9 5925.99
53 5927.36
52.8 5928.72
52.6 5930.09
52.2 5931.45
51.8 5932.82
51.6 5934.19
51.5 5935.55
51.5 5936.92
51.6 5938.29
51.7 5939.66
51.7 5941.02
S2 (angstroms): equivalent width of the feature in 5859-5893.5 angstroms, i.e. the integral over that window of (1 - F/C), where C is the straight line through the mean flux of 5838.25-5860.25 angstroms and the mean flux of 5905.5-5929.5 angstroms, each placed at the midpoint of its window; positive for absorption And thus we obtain 1.3 angstroms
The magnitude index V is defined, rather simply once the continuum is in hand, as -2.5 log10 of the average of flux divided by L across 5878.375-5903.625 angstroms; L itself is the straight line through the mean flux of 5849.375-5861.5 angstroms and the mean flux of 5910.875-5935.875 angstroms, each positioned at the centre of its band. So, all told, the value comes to 0.06 mag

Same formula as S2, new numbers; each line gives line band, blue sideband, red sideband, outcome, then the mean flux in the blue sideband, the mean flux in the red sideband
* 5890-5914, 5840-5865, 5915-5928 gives 0.9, 53.7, 52.7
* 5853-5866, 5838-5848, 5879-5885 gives 0.0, 54.1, 52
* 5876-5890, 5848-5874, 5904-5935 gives 0.5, 53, 52.7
